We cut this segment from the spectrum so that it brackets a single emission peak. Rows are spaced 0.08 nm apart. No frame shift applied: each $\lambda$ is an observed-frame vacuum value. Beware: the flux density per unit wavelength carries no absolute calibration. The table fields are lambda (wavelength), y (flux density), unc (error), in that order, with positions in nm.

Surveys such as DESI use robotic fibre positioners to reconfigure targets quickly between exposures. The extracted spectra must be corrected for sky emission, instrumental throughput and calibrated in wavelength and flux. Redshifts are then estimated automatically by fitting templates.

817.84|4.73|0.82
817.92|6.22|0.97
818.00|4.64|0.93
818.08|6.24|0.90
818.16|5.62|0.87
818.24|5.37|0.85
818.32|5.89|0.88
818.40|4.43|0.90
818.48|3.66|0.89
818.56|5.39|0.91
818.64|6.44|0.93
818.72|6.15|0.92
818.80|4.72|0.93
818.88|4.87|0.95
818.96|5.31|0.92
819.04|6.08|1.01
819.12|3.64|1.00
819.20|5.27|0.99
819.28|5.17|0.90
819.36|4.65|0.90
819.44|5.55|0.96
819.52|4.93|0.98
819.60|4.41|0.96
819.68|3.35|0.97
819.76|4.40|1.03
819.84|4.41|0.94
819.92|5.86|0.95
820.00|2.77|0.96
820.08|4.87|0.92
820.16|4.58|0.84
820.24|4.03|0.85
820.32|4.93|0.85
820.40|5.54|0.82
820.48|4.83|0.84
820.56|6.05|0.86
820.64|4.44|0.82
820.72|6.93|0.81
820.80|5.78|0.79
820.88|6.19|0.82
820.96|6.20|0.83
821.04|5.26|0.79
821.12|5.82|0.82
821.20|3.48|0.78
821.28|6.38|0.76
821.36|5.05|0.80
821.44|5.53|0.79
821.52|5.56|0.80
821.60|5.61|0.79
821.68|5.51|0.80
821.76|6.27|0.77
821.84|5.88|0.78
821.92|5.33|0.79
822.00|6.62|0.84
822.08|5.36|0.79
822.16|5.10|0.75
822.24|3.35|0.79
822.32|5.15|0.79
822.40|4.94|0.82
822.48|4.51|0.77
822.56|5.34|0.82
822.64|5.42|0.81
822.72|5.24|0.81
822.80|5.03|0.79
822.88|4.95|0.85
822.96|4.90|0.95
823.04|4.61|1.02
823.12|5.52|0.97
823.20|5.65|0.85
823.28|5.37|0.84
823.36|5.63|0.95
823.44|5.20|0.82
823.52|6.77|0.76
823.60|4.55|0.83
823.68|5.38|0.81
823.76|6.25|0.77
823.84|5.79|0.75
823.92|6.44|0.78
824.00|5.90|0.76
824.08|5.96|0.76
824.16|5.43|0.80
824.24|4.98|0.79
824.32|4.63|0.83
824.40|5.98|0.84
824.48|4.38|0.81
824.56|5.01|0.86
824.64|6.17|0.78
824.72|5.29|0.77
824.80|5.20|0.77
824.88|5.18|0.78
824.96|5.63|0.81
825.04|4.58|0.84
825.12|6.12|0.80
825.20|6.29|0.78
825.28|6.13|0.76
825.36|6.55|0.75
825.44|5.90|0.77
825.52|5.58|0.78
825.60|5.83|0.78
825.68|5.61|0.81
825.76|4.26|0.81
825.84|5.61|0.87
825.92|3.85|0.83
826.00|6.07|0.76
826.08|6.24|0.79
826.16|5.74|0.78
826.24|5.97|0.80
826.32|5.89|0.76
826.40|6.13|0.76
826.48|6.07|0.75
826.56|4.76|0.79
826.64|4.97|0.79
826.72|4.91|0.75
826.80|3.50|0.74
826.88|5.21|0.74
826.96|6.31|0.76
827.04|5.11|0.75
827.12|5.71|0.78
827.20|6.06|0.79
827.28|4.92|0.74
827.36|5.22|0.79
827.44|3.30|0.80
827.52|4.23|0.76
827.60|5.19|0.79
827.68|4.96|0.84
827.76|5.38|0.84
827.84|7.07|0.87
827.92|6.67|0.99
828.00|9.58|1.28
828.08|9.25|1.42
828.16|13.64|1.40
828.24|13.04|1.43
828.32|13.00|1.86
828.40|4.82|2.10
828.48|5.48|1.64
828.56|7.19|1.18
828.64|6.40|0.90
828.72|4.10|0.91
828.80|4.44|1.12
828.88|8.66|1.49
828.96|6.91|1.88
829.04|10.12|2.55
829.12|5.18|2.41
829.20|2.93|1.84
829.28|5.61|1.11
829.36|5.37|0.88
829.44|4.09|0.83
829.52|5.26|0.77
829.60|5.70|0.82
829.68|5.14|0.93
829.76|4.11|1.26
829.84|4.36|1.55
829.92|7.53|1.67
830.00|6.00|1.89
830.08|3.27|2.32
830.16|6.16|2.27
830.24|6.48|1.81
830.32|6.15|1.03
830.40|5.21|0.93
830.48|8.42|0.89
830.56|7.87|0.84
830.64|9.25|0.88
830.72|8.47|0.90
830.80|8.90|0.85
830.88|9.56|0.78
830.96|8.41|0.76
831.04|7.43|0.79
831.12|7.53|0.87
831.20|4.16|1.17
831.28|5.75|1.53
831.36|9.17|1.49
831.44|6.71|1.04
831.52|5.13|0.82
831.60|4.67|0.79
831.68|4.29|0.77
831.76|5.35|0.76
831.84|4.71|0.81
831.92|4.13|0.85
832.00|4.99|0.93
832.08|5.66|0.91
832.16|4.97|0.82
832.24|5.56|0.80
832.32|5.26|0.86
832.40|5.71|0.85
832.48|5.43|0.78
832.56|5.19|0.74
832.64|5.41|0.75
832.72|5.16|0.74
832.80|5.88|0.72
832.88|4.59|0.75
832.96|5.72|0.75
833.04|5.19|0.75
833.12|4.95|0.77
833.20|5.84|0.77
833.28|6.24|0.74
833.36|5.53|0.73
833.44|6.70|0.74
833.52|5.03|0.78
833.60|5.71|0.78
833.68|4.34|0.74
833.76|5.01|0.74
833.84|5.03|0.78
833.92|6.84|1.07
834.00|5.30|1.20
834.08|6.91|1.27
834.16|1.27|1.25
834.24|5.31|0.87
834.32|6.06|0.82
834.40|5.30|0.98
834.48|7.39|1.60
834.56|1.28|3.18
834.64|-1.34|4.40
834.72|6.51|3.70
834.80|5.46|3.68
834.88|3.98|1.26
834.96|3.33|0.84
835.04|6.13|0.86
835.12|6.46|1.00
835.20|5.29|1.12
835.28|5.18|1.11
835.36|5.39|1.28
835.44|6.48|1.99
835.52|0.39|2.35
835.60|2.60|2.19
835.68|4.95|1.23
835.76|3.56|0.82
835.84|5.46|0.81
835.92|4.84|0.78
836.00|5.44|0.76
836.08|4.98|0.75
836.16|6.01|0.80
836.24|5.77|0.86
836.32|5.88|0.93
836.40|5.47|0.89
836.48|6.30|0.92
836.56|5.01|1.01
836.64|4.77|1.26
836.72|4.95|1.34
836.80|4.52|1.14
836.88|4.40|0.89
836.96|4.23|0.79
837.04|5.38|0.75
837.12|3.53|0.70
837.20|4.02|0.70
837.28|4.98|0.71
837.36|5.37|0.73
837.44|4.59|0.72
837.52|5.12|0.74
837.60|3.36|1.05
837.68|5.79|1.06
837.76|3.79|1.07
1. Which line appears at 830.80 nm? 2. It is [N II]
